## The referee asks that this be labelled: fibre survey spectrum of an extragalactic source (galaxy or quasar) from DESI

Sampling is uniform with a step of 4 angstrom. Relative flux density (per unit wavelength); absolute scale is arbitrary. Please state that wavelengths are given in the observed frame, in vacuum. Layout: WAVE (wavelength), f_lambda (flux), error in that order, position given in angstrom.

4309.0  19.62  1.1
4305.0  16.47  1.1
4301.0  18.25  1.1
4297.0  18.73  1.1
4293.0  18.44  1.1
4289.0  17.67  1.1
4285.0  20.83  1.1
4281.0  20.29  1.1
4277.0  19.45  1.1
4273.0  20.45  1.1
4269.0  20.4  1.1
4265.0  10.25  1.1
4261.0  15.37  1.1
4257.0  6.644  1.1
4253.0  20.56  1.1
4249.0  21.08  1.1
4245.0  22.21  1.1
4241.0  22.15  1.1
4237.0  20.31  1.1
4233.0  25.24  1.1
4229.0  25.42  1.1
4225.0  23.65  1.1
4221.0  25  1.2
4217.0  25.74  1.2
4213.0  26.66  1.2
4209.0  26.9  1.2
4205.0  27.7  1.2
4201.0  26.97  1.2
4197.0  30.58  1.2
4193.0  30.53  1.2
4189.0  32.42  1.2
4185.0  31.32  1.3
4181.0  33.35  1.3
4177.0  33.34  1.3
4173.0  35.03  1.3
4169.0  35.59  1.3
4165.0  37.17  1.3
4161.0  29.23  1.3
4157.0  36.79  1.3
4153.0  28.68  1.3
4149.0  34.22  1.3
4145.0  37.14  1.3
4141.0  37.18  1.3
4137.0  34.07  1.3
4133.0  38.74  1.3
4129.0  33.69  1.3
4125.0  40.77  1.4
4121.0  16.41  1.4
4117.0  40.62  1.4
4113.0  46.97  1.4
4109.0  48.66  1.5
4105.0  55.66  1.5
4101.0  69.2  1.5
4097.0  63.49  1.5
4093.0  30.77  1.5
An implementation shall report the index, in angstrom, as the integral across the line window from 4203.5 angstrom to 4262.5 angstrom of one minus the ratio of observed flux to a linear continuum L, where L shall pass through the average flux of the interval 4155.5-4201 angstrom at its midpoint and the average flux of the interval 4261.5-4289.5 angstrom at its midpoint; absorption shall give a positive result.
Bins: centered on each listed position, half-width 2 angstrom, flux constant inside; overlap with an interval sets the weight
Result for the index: 6.2 angstrom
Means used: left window 32.9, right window 18.4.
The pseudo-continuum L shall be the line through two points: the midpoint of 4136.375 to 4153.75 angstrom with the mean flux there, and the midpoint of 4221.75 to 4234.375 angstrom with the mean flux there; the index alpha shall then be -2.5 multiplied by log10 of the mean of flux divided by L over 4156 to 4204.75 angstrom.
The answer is -0.07 mag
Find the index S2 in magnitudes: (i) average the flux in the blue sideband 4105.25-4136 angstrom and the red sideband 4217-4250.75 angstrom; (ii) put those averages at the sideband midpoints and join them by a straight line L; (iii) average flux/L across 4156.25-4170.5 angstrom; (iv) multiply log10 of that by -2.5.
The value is -0.05 mag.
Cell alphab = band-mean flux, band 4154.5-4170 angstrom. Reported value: 34.4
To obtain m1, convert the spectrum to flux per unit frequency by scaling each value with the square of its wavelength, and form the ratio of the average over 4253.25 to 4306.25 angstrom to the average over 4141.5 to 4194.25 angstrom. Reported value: 0.54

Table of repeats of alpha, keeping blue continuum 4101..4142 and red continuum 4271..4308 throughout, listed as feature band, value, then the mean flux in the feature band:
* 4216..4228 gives 0.12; 24.8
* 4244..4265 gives 0.41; 16.3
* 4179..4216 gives 0.05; 29.5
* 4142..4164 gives 0.10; 33.6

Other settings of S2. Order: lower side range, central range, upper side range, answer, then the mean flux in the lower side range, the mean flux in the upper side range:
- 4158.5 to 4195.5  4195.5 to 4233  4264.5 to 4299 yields 0.066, 33.1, 18.9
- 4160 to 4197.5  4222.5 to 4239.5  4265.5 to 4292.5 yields 0.097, 33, 19.2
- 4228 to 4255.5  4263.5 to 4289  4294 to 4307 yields 0.046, 22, 17.9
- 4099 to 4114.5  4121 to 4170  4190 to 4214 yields 0.266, 55.4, 28.5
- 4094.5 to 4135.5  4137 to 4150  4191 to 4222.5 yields 0.105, 45.1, 27.5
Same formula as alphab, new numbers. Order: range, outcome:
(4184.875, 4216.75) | 28.8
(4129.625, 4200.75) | 33.7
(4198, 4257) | 23.8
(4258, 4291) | 17.7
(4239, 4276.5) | 17.8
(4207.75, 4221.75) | 26.1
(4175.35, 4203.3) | 31.2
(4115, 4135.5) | 34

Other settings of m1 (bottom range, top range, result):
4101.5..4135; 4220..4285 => 0.51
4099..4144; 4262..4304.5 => 0.47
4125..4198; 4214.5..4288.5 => 0.62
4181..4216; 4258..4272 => 0.53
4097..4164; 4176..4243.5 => 0.71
